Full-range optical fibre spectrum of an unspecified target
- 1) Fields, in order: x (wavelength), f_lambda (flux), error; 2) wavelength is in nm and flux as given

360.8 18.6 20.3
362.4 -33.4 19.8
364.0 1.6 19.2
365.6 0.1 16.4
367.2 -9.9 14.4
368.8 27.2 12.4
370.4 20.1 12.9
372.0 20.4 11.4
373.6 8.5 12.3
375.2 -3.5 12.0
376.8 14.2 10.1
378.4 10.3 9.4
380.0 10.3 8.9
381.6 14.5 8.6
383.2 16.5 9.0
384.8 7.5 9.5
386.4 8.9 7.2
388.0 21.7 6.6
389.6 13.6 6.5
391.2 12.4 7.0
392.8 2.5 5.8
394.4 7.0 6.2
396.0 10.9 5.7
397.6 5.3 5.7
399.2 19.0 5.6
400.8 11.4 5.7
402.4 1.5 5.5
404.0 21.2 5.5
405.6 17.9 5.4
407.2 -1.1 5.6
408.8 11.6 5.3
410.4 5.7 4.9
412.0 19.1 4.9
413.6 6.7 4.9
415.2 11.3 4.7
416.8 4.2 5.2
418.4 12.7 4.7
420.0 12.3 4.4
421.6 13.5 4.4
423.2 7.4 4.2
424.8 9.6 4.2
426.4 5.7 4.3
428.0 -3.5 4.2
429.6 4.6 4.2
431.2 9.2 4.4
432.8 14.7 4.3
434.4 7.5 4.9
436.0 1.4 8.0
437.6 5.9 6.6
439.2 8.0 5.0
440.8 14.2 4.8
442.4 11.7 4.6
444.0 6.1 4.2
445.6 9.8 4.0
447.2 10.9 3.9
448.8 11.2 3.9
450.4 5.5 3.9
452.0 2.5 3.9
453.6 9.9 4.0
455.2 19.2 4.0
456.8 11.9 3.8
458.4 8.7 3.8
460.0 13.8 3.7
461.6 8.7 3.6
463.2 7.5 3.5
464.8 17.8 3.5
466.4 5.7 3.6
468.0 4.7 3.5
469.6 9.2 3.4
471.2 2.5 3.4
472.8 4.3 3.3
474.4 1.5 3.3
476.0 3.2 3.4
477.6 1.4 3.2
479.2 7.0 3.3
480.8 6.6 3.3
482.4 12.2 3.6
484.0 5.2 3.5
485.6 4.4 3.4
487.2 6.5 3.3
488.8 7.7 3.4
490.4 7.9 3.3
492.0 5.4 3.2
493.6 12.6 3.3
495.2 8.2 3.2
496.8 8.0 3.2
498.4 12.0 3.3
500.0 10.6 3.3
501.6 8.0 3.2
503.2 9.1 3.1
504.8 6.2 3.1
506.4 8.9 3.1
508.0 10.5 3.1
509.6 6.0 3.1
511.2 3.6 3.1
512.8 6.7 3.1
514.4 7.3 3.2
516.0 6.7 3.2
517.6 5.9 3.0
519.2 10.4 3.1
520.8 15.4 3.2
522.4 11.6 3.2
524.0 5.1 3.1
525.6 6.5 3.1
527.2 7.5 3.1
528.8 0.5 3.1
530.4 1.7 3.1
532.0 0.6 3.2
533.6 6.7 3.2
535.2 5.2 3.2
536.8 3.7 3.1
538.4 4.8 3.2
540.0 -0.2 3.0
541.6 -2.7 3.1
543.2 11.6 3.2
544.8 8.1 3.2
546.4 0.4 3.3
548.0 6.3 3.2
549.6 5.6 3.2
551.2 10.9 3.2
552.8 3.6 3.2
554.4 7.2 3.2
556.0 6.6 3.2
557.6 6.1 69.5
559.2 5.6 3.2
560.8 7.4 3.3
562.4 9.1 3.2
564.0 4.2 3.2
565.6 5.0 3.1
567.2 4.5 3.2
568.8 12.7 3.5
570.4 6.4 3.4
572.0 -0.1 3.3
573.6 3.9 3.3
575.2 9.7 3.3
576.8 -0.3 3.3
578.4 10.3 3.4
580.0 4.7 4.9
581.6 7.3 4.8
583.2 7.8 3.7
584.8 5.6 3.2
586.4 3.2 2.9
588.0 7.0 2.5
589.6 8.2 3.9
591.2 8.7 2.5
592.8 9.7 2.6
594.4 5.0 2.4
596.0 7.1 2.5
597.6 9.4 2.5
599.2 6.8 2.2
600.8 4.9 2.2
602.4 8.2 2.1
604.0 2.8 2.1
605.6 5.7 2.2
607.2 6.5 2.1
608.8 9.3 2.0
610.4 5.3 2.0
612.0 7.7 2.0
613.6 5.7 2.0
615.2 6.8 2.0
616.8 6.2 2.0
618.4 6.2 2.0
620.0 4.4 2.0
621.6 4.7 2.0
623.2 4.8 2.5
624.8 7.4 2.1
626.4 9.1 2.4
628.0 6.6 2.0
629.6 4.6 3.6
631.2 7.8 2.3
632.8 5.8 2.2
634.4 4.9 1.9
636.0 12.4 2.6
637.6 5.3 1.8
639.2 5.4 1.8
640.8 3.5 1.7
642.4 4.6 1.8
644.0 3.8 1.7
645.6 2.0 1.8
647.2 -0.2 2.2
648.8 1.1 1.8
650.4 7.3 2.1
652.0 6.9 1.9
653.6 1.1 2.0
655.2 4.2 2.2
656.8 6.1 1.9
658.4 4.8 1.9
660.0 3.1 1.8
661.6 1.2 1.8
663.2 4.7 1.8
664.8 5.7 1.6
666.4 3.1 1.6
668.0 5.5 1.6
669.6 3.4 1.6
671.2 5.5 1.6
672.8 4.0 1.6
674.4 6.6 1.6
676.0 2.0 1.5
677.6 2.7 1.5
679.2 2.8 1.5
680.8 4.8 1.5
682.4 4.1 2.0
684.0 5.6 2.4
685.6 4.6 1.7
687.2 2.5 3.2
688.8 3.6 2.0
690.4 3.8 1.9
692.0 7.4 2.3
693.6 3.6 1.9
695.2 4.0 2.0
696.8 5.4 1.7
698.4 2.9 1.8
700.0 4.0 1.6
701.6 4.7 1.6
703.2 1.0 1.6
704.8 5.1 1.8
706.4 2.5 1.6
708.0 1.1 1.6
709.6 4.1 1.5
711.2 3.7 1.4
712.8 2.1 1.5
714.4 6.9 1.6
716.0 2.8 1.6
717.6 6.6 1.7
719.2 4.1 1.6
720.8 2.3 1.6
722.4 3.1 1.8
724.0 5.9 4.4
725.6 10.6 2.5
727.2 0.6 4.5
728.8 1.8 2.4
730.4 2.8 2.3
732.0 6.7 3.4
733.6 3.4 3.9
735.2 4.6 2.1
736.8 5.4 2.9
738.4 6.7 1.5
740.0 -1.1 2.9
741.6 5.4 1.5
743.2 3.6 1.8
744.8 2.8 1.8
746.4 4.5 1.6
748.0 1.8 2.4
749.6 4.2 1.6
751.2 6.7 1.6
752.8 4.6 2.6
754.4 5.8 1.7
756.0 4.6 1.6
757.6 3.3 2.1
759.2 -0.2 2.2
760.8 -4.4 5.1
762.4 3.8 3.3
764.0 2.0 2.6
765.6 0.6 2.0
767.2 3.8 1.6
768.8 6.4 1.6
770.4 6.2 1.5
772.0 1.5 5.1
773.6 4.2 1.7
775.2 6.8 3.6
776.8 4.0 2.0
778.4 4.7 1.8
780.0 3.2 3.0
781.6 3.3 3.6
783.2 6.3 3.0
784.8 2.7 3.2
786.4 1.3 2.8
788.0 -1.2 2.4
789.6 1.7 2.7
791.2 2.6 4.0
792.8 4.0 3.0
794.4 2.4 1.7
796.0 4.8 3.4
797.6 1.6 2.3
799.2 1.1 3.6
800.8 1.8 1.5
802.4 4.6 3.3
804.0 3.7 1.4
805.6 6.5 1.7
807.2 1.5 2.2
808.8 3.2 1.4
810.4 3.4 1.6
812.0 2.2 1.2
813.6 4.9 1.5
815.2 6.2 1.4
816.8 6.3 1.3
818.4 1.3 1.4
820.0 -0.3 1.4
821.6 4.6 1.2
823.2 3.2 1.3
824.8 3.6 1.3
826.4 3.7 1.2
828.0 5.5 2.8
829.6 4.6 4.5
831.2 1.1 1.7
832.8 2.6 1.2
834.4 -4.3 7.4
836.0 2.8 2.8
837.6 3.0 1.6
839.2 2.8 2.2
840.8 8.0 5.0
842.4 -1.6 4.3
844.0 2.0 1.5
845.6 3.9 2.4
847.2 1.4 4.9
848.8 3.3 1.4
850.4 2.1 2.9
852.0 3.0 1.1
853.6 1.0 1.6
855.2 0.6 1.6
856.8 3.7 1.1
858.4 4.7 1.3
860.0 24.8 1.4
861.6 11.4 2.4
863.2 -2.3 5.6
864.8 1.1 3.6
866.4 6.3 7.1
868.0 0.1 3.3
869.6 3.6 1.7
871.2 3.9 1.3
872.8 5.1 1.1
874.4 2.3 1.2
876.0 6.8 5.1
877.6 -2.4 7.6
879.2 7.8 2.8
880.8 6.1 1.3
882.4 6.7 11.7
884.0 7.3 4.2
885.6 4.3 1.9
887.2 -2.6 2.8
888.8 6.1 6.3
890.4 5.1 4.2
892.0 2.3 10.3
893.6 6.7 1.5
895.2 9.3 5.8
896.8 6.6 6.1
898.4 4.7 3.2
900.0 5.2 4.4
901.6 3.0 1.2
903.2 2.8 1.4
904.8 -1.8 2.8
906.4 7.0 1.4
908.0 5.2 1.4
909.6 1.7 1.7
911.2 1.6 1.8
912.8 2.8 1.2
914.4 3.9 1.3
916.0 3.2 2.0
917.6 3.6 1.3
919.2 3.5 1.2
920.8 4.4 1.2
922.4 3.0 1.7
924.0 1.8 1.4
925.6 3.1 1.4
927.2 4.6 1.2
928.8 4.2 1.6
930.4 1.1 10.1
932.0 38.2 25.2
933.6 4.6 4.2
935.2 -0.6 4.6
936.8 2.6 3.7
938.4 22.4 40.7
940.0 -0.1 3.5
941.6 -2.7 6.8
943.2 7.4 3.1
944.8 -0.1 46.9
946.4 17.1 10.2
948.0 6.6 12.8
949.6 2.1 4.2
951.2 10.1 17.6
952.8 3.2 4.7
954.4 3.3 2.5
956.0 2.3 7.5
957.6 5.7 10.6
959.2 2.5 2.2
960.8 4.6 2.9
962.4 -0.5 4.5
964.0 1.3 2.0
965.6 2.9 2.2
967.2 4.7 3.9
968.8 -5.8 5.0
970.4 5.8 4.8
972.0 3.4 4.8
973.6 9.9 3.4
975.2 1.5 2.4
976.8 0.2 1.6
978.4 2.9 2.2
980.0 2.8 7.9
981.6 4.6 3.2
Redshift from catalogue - 1.31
